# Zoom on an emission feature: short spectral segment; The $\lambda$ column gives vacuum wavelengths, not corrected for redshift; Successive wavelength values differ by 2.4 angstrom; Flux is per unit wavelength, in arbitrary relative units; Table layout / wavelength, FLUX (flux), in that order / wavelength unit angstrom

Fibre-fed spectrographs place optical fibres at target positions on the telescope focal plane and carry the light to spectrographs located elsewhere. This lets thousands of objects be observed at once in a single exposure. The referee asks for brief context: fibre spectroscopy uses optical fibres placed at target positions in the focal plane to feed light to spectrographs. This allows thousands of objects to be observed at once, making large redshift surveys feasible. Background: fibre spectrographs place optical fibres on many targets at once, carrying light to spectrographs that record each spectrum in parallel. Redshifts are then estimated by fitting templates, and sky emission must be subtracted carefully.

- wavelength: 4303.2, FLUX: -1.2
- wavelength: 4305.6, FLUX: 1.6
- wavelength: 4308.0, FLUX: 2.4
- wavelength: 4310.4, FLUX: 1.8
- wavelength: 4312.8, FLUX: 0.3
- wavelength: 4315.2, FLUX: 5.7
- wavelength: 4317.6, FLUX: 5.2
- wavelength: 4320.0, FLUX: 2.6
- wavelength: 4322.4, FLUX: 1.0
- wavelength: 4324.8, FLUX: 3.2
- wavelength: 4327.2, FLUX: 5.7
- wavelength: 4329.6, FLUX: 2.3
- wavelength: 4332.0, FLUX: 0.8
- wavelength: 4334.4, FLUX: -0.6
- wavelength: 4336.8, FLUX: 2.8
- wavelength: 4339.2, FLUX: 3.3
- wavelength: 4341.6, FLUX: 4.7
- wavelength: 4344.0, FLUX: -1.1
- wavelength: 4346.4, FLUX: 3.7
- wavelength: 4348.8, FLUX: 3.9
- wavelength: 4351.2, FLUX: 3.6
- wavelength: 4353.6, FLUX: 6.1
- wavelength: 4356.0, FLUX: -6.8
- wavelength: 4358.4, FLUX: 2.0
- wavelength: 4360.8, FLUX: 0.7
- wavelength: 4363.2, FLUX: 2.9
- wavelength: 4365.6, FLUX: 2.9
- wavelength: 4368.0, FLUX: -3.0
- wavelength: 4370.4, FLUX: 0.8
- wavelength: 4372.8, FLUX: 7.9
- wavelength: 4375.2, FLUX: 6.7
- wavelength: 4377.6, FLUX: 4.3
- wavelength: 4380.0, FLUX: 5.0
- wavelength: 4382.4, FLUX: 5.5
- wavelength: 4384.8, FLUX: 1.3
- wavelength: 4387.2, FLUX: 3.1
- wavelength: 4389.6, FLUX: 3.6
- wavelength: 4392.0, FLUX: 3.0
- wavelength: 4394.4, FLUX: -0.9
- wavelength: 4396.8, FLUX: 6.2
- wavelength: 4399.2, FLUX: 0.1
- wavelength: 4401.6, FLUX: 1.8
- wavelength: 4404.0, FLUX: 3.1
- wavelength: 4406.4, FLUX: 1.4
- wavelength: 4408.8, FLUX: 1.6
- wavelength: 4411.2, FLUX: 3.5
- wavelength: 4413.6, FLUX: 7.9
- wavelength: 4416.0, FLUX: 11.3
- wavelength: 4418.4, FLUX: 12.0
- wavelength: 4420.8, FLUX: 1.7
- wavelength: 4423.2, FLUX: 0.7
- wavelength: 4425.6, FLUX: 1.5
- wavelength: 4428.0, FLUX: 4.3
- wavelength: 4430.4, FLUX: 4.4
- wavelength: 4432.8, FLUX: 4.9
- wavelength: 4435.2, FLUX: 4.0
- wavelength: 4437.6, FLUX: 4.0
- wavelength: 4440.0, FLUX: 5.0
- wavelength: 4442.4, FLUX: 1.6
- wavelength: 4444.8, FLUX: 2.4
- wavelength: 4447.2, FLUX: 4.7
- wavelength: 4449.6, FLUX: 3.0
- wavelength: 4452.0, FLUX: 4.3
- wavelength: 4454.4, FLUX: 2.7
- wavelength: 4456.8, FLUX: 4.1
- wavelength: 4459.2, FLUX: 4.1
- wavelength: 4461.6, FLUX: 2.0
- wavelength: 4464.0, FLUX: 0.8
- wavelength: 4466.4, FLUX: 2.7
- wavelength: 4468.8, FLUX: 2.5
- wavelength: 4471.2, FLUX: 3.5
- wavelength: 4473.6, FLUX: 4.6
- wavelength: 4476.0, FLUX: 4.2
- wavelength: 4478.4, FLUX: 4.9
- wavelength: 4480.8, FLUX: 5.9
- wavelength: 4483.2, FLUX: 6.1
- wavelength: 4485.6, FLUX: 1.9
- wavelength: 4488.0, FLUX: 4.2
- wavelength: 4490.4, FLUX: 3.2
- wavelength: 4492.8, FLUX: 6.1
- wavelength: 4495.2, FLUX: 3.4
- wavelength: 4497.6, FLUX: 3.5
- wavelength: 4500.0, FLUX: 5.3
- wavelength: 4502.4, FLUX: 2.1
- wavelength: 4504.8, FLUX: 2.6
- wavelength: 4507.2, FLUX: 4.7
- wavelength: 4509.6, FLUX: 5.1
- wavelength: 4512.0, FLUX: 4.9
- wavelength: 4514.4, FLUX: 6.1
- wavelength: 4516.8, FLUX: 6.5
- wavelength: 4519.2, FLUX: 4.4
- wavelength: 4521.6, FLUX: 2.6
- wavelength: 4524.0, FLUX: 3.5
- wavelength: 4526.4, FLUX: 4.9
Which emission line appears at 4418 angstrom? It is [O II]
